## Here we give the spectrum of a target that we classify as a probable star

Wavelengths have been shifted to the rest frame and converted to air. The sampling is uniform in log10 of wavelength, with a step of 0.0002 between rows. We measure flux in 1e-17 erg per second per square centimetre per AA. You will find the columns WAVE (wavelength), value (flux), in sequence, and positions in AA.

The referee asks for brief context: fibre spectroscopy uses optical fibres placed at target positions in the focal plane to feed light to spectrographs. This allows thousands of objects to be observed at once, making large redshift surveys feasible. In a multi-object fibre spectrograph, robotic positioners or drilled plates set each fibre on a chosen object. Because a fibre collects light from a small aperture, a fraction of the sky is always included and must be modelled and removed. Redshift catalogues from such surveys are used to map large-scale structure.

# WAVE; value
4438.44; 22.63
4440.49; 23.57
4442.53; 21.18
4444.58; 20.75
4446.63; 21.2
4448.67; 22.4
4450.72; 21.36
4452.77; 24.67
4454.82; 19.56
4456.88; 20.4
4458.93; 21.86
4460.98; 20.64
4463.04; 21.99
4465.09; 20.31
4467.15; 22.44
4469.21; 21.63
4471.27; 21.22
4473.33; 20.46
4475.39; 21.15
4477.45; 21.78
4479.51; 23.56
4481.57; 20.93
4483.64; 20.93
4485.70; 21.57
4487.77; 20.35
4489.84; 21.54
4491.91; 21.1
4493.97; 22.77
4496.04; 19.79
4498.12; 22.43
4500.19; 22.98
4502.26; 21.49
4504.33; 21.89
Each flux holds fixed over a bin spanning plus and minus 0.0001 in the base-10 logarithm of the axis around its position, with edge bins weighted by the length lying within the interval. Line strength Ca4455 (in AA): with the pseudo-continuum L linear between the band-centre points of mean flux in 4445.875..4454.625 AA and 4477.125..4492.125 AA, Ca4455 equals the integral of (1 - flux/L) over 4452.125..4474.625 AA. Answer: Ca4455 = 0.6 AA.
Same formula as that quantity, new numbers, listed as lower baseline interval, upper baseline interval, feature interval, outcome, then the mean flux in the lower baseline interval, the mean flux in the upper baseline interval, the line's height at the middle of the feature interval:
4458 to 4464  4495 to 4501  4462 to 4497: 0.3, 21.5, 21.7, 21.6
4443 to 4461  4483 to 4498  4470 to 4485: -0.1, 21.5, 21.2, 21.3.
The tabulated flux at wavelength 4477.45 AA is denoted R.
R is 21.78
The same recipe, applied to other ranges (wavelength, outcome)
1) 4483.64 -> 20.93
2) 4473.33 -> 20.46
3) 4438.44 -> 22.63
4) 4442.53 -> 21.18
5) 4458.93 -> 21.86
